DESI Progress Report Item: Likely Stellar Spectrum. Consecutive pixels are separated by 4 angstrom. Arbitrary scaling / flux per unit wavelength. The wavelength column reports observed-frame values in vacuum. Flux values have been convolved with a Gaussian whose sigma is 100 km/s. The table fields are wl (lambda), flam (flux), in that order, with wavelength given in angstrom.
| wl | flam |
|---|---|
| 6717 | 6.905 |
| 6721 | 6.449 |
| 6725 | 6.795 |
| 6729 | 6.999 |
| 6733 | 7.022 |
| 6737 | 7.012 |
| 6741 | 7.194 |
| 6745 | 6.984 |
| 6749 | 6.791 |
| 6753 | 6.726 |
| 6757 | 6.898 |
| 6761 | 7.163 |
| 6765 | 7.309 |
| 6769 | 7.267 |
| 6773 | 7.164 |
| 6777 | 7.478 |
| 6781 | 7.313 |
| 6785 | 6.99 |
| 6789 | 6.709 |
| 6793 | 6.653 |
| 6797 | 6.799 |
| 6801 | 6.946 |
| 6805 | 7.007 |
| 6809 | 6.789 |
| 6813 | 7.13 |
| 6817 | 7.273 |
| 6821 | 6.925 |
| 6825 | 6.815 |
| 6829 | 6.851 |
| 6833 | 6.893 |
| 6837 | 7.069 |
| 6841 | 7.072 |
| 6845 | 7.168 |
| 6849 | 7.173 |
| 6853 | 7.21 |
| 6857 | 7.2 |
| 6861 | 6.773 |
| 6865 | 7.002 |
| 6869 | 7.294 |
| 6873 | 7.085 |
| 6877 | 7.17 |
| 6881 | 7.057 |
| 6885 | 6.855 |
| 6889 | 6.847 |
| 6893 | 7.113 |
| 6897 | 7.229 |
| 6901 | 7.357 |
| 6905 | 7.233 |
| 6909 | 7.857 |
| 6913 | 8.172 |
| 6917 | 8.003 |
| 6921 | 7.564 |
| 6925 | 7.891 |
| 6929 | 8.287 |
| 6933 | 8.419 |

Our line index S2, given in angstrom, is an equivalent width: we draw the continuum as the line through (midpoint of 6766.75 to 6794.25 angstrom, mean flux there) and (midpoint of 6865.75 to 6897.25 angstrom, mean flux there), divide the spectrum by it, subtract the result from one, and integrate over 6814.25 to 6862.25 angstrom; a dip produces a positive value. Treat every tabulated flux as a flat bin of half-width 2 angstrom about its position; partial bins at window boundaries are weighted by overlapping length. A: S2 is 0.3 angstrom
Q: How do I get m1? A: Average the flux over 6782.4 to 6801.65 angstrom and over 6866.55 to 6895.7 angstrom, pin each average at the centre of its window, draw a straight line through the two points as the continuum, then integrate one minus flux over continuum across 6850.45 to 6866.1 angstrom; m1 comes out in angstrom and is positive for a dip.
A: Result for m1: -0.1 angstrom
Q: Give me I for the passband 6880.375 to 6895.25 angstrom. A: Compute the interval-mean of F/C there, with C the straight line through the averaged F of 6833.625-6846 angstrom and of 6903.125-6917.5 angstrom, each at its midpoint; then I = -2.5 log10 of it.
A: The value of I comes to 0.09 mag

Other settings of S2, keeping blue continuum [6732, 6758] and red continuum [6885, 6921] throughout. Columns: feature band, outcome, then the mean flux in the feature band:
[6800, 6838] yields 1.1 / 6.97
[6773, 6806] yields 0.4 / 7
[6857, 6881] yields 0.9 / 7.08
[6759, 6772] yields -0.4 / 7.24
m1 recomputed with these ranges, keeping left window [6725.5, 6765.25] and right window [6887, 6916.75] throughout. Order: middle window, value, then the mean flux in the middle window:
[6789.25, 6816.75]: 1.0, 6.9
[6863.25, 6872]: 0.2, 7.14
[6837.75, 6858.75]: 0.4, 7.16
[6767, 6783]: -0.5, 7.31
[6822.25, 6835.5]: 0.7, 6.87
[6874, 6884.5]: 0.4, 7.07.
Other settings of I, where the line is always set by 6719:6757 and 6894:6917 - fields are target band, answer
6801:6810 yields 0.04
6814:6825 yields 0.03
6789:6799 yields 0.06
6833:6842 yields 0.04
